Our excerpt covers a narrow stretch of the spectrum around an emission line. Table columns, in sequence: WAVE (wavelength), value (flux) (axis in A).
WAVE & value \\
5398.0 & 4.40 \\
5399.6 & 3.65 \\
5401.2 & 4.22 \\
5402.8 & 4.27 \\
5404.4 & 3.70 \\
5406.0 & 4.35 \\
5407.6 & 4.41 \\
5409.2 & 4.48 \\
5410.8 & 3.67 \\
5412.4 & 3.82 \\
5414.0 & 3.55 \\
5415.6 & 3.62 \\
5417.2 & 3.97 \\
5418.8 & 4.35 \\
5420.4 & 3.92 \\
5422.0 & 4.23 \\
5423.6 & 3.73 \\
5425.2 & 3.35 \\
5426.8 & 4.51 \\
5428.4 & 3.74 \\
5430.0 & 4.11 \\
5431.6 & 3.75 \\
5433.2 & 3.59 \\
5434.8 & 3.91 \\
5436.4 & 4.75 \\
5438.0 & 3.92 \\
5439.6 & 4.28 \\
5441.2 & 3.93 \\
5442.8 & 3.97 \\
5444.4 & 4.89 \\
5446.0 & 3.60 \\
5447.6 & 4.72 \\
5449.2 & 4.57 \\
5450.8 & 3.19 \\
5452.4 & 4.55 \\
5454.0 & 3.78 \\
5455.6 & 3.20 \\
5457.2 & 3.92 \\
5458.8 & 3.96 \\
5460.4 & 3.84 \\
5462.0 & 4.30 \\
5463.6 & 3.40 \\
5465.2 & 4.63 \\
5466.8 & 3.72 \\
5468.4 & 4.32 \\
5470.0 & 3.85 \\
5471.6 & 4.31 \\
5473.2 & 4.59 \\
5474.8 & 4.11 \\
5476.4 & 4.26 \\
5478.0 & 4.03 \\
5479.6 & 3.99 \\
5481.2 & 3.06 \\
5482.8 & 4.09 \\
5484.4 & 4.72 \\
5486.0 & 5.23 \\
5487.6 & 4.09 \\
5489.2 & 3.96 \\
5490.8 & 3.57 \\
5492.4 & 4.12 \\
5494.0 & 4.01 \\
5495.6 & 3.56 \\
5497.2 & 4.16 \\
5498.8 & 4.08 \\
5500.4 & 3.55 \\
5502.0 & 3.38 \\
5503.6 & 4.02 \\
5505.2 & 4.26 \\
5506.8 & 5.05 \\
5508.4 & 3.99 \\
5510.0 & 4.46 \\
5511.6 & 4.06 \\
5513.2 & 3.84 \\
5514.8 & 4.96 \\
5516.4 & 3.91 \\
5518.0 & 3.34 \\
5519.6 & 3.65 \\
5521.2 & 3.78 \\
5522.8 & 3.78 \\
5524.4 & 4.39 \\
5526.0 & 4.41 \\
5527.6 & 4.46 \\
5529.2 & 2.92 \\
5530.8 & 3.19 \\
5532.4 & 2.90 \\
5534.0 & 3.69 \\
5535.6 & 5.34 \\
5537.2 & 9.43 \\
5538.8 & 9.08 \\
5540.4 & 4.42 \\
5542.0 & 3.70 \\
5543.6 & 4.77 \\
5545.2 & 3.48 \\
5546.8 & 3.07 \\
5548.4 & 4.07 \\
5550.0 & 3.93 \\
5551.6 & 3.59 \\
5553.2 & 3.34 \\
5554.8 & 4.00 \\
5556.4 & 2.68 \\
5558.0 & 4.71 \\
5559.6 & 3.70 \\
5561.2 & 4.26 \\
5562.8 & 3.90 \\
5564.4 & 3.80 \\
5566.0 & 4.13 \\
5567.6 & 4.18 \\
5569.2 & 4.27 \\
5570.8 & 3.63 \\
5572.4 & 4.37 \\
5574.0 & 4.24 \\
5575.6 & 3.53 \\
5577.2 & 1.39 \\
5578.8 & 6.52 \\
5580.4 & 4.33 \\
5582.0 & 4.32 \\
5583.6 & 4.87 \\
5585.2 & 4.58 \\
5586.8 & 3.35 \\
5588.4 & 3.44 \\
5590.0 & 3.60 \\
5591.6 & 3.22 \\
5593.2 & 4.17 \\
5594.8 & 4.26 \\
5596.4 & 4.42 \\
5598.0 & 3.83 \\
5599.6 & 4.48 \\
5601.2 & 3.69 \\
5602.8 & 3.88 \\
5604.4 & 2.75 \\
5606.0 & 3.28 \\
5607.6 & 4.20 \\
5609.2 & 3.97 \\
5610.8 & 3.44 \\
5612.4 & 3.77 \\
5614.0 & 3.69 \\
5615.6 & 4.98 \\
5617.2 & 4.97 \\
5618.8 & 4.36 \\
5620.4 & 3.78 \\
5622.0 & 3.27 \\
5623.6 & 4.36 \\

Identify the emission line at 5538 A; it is H-beta 4861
